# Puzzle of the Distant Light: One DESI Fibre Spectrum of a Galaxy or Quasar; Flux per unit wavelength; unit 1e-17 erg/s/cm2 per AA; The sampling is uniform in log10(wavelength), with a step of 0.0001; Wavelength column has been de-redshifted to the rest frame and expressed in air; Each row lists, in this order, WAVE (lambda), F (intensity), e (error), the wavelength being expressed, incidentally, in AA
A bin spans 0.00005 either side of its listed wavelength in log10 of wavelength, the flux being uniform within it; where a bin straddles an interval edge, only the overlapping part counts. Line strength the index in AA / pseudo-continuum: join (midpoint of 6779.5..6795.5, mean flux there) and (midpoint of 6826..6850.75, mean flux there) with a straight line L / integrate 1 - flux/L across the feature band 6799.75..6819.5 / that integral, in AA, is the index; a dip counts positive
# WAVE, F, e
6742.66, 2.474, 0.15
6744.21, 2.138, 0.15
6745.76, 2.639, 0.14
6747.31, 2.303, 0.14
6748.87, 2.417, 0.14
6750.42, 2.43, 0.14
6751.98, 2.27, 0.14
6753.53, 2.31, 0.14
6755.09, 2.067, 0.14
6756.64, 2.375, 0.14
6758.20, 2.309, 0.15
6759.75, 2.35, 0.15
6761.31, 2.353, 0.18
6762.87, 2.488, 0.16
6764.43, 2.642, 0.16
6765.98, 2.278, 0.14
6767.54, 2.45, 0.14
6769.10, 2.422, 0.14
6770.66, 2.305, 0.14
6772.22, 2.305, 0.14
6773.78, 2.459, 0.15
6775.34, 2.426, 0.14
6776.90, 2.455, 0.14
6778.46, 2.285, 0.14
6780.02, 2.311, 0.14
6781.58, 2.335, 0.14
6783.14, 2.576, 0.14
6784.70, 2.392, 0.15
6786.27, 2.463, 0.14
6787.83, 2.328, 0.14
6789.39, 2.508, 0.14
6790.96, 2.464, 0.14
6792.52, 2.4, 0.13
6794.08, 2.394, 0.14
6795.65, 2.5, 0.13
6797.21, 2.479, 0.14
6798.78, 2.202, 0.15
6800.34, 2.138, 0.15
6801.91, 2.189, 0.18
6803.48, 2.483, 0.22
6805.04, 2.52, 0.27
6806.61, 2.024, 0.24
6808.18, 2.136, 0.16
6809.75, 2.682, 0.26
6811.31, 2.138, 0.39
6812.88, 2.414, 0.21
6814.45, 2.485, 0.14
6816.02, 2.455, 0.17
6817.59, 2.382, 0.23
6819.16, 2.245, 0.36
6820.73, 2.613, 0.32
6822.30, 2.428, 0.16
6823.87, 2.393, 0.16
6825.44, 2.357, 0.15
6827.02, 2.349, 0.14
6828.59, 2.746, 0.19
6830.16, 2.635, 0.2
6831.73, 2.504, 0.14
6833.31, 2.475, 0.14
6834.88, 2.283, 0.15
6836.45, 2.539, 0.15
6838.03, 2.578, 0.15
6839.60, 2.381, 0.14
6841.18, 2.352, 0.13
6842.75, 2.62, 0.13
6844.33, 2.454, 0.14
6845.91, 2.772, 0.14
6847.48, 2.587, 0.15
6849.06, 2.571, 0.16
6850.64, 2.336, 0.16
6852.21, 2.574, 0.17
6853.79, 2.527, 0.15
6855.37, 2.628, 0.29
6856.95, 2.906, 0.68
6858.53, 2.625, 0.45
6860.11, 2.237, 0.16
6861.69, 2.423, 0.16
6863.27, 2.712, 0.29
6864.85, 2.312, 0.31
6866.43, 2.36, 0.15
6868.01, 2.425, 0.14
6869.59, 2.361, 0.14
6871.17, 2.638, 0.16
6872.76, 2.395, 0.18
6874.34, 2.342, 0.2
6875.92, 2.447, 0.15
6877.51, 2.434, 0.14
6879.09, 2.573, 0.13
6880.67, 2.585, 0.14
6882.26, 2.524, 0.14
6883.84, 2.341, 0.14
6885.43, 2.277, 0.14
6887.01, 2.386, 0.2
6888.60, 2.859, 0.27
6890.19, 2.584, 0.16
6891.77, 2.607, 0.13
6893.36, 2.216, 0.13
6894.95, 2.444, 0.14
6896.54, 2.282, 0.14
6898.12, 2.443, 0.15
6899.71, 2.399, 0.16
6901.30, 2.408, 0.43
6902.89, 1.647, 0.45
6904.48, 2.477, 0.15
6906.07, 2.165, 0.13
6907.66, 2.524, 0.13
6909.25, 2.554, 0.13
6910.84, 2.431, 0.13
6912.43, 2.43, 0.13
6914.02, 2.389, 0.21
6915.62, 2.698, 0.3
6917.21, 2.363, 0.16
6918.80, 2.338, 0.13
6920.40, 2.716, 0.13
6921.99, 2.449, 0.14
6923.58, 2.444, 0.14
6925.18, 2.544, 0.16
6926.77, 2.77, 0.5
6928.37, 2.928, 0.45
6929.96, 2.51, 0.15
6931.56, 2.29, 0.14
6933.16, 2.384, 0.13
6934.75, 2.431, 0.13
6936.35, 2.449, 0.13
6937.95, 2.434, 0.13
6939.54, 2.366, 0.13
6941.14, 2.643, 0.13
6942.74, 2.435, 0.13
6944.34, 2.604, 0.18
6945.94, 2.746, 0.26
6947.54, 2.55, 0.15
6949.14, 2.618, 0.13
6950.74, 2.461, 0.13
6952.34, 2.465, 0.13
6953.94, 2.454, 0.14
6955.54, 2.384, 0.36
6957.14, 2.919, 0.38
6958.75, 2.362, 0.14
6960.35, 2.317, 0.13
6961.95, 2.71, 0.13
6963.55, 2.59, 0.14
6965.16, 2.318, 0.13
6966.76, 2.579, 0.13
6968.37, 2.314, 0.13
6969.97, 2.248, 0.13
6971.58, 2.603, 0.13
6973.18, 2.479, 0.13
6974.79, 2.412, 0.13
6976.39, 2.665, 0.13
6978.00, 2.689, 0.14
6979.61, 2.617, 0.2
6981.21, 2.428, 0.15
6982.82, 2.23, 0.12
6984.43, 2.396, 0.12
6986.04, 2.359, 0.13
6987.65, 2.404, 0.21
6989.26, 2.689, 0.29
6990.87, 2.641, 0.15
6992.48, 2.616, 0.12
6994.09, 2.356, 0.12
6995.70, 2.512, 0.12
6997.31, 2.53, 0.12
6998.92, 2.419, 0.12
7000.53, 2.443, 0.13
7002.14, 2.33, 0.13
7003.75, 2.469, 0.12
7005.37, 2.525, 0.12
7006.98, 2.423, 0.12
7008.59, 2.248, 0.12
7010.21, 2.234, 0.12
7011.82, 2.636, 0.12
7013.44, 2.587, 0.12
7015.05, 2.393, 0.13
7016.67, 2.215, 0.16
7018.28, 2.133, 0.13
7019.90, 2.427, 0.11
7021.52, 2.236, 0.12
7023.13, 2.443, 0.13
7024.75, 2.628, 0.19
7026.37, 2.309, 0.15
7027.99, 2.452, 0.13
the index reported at 1.0 AA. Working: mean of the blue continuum 2.42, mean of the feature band 2.33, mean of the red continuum 2.51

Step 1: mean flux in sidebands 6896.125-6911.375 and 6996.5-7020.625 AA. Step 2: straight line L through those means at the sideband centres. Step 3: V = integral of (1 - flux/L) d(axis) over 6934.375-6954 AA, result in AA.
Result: -1.3 AA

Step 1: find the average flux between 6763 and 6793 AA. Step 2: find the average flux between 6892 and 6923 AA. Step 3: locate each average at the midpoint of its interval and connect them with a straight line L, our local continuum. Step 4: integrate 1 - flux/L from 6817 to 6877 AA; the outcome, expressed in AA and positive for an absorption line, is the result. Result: -2.1 AA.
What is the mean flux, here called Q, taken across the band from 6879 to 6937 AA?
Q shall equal 2.45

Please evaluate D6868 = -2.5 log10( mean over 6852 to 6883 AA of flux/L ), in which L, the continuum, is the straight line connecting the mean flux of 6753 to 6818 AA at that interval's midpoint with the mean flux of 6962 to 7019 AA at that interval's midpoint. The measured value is -0.04 mag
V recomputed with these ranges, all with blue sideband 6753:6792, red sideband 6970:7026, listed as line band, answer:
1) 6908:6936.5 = -0.9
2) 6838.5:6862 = -1.2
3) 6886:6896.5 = -0.3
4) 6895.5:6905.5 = 0.6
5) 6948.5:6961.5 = -0.3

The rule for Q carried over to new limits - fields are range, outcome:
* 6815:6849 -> 2.49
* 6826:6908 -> 2.47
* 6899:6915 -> 2.35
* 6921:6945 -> 2.51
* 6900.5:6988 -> 2.48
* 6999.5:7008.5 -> 2.42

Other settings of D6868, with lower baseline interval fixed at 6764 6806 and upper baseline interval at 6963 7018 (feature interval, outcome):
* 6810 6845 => -0.02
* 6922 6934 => -0.05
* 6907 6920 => -0.02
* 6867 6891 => -0.02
